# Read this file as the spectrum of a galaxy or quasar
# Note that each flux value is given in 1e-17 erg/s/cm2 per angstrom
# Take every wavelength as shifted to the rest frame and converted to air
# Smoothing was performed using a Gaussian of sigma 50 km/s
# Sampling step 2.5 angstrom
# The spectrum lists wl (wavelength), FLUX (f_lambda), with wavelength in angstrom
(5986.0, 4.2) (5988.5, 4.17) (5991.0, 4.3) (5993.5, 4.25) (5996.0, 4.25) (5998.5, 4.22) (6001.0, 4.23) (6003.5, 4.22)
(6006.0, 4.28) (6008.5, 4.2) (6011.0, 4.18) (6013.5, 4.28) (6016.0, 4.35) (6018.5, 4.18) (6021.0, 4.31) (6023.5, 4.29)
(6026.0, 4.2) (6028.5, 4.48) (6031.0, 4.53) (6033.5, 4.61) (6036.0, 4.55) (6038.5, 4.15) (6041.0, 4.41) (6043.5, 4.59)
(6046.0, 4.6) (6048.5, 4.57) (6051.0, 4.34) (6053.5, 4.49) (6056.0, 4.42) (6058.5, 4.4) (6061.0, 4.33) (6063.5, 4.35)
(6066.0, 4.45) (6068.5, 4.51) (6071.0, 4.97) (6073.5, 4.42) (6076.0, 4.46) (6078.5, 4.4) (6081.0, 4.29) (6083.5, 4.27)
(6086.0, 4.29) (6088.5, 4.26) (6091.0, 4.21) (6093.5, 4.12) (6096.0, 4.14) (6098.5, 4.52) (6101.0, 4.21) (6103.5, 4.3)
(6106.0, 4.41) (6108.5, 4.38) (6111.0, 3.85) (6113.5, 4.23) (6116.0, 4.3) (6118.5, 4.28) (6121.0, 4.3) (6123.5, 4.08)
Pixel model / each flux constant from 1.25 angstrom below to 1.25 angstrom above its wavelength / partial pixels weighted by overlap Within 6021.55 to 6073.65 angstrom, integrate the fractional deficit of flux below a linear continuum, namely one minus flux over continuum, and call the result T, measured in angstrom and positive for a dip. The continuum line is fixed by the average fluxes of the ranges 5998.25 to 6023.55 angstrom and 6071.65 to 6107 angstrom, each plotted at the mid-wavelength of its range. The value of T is -2.2 angstrom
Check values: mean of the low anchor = 4.25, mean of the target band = 4.46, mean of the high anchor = 4.32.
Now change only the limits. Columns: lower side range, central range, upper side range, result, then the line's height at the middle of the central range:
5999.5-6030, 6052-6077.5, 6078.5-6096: -1.4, 4.25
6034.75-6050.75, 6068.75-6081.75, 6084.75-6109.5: -0.5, 4.36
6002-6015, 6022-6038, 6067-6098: -0.6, 4.27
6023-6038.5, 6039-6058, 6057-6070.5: -0.2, 4.43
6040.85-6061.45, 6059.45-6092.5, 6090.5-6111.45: -0.3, 4.36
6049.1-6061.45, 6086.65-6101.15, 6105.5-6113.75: 0.0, 4.26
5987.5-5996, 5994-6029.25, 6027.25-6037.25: 1.0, 4.39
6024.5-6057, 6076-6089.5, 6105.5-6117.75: 0.0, 4.32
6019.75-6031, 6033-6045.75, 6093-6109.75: -0.4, 4.34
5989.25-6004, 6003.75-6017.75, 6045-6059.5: 0.2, 4.3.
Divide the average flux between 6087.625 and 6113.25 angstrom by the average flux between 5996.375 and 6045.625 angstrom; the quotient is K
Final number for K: 0.98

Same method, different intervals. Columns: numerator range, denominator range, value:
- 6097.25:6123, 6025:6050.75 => 0.96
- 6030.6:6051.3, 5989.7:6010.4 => 1.06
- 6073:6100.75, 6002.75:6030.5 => 1.01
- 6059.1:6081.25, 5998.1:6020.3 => 1.05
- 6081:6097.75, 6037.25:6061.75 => 0.95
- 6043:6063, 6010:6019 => 1.05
